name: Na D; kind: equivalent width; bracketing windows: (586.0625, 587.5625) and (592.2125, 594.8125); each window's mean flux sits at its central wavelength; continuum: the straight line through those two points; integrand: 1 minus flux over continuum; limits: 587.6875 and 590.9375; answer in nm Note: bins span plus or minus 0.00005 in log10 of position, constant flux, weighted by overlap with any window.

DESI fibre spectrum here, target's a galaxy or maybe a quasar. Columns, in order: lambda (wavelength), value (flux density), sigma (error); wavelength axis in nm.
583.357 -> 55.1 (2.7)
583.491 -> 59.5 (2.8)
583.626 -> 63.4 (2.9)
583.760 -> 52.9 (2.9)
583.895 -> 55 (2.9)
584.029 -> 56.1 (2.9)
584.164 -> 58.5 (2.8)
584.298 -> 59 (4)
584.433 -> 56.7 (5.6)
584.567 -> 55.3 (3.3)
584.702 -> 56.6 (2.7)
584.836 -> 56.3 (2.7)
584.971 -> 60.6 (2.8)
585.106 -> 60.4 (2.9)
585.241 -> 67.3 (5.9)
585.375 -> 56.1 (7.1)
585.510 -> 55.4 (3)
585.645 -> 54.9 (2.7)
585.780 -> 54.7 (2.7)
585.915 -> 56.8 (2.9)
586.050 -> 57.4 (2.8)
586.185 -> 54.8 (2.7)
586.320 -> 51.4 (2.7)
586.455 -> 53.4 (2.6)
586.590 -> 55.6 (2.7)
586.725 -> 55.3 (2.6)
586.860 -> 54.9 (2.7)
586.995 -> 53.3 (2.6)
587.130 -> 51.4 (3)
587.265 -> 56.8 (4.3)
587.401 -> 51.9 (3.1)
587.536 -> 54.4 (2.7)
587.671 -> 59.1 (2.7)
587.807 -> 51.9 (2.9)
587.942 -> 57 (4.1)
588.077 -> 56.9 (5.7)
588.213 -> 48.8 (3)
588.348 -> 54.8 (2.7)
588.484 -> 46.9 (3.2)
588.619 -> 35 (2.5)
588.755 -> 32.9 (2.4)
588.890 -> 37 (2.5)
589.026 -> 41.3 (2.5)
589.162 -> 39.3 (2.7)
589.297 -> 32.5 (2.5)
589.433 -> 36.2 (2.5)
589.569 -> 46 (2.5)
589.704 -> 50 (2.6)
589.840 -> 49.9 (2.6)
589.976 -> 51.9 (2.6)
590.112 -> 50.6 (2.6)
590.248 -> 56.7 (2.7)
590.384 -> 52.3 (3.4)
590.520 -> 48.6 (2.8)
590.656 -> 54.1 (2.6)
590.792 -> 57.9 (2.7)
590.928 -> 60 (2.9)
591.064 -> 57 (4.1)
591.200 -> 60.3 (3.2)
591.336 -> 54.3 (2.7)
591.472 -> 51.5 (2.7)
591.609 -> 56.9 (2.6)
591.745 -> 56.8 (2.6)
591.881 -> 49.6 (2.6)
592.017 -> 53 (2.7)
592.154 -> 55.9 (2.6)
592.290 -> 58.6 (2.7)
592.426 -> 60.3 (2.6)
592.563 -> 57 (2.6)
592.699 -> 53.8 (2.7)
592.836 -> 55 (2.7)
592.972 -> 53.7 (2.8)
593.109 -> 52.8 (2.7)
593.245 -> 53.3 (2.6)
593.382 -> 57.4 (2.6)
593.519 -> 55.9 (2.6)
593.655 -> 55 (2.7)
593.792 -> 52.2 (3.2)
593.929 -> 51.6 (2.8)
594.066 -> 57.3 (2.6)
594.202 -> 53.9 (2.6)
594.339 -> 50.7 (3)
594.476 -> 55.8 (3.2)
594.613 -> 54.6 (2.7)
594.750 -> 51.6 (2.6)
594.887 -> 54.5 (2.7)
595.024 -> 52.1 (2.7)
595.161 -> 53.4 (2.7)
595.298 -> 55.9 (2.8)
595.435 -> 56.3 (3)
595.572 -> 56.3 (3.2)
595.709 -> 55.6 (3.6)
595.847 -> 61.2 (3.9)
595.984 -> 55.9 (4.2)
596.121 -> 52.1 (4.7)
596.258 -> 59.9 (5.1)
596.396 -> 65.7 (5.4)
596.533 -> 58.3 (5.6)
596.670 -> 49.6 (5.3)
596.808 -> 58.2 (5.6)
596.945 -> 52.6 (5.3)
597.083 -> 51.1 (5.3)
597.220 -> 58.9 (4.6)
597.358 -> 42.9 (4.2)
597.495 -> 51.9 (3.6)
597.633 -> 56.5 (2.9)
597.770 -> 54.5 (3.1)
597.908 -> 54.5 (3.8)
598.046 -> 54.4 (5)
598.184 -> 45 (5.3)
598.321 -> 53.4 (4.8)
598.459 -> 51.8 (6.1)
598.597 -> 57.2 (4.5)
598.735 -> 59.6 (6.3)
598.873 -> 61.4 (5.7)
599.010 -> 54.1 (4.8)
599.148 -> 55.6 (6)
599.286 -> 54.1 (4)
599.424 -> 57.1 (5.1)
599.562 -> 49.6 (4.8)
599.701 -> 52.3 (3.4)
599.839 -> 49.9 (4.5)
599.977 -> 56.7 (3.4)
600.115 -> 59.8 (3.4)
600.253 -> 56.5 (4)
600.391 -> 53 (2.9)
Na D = 0.39 nm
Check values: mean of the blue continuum 54.1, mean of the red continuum 54.8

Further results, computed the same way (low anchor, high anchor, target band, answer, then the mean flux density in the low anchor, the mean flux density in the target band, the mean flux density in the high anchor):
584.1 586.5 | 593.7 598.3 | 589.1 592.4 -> 0.228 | 57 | 51.8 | 54.4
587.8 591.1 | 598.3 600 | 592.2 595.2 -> -0.211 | 48.1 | 54.6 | 54.8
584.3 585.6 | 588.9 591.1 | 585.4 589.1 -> 0.159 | 58.3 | 51.6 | 48.6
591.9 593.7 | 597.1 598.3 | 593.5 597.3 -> -0.101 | 55.4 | 55.2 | 52.3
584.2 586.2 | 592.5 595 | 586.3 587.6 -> 0.068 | 57.6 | 53.9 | 54.2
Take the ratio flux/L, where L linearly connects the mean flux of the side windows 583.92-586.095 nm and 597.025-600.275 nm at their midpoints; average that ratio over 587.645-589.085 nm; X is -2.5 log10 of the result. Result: 0.20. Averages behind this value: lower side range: 57.6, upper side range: 54.1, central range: 47.1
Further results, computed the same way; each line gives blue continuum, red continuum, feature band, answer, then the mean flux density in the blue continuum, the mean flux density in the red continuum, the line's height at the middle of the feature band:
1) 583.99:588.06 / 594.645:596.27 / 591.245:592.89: 0.005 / 56.1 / 55.2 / 55.6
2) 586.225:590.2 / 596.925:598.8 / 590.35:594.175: -0.091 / 48.9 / 53.2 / 50.7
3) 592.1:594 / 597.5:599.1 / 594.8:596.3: -0.014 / 55.2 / 54.7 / 54.9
